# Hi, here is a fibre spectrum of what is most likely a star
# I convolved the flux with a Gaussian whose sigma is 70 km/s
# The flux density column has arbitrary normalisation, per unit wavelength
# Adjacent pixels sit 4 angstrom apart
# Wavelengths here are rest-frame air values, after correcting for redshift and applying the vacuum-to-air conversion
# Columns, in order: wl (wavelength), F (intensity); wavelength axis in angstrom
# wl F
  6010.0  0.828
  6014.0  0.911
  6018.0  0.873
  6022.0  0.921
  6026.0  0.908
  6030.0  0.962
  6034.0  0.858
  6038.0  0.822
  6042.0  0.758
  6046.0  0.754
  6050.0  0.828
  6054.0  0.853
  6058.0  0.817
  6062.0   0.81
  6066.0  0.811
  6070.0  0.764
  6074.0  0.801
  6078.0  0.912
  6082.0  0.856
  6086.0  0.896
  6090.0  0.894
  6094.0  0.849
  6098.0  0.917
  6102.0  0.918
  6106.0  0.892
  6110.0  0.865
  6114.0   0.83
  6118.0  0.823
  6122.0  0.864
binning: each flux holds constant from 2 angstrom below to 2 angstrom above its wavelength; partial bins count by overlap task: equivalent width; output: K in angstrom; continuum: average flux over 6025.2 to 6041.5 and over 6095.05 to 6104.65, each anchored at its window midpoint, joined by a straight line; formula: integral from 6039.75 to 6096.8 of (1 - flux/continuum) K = 4.01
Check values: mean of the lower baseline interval 0.874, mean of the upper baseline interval 0.909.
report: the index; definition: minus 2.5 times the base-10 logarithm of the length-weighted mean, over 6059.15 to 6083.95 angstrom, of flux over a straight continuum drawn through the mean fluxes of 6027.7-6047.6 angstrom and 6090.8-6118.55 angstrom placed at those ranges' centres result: 0.04 mag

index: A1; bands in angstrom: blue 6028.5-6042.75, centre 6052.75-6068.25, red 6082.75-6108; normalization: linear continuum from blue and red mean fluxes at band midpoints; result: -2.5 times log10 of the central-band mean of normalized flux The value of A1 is 0.06 mag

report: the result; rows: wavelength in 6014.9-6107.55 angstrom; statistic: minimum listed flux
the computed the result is 0.754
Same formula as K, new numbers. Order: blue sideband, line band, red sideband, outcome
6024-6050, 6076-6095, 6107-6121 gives -0.9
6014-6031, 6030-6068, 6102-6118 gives 3.3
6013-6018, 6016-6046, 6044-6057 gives -0.2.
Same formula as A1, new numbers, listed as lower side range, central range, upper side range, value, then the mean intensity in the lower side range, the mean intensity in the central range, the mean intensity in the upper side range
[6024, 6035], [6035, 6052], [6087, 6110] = 0.15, 0.914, 0.794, 0.892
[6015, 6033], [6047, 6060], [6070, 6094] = 0.08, 0.913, 0.827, 0.861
